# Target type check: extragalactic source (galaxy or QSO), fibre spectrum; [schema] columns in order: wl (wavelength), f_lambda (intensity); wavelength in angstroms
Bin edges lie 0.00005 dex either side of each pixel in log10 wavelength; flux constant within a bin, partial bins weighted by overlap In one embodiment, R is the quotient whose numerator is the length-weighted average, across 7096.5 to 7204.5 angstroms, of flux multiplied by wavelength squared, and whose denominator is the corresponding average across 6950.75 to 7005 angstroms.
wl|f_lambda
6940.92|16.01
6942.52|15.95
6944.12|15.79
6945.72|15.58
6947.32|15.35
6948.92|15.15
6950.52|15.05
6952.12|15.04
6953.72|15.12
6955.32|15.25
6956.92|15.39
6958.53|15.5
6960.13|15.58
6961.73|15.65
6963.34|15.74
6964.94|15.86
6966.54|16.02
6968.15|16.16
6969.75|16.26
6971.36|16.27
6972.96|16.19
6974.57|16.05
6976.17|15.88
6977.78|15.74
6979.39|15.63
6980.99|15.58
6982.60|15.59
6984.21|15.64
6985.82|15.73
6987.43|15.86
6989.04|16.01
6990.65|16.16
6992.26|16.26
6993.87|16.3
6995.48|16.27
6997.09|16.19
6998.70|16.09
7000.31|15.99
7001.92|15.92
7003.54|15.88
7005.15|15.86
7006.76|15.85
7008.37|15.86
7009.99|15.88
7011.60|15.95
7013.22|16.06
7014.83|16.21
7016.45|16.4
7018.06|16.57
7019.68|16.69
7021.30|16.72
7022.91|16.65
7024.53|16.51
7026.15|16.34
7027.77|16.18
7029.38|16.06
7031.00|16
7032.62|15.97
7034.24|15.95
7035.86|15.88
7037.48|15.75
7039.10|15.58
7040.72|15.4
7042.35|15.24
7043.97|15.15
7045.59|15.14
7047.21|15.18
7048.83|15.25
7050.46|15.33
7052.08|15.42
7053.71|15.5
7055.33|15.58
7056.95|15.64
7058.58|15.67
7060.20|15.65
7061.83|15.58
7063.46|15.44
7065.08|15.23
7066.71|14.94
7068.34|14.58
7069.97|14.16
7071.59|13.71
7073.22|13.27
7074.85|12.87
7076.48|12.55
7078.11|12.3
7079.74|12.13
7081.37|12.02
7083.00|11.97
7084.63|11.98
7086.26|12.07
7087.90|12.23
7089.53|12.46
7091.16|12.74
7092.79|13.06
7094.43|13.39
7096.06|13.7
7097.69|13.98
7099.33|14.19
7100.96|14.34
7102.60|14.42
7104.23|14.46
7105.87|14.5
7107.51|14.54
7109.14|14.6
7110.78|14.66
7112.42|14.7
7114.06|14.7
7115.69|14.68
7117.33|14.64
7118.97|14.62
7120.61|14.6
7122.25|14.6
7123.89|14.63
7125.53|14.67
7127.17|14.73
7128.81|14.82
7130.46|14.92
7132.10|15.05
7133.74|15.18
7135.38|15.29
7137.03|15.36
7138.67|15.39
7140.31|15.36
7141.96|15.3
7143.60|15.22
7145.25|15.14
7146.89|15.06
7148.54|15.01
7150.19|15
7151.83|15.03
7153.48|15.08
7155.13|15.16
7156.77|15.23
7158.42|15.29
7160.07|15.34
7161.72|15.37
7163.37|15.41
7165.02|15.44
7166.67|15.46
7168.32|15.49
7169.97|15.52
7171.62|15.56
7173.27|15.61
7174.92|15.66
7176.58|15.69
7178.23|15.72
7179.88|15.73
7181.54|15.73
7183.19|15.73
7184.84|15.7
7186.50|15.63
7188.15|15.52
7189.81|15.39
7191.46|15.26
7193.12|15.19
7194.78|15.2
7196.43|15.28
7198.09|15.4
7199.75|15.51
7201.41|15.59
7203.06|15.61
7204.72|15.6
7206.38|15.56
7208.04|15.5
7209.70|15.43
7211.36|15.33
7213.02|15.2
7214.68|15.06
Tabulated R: 1.00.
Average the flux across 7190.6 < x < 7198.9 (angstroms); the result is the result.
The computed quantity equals 15.3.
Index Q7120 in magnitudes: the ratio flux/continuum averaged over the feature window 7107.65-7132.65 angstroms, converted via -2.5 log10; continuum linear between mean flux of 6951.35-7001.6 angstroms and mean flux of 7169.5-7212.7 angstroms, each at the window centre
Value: 0.066 mag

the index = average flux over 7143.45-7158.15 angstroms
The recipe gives 15.1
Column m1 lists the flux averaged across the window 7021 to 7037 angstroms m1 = 16.2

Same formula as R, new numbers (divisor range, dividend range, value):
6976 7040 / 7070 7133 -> 0.88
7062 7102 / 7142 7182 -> 1.18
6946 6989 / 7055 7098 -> 0.90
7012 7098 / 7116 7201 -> 1.06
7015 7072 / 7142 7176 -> 1.01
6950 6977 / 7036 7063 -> 1.01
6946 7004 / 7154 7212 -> 1.04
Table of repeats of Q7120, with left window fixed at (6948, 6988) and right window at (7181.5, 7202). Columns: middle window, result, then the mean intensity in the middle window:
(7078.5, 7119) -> 0.15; 13.6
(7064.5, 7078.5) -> 0.14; 13.7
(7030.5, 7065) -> 0.00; 15.5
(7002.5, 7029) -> -0.04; 16.2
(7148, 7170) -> 0.02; 15.3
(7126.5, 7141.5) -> 0.03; 15.1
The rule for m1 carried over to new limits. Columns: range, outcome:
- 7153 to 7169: 15.3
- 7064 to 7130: 13.8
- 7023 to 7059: 15.7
